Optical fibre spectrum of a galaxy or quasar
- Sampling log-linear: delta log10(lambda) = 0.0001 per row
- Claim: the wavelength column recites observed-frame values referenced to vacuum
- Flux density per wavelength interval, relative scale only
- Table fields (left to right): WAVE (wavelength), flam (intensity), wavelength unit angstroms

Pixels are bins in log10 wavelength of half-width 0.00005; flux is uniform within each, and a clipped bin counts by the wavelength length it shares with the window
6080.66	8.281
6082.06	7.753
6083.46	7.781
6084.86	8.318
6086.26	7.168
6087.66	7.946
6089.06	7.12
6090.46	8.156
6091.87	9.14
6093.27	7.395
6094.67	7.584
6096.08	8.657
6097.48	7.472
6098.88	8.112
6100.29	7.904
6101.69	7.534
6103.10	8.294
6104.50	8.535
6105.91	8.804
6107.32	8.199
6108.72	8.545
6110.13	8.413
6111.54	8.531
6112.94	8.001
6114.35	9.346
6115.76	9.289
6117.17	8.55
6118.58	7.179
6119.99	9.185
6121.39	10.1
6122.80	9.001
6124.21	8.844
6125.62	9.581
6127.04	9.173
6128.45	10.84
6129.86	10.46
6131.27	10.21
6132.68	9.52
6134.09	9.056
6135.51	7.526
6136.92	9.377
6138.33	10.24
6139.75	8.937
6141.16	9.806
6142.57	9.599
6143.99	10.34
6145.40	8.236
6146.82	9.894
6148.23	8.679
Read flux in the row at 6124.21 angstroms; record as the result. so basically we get 8.844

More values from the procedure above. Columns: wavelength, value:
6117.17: 8.55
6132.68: 9.52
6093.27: 7.395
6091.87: 9.14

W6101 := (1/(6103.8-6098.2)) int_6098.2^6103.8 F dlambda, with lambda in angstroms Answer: 7.96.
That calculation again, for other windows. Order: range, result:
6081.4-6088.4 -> 7.8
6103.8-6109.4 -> 8.52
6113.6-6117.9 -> 9.02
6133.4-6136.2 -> 8.27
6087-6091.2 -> 7.74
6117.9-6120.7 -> 8.23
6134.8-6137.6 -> 8.44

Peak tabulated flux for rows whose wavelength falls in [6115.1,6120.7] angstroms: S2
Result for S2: 9.289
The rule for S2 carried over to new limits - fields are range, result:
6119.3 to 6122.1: 10.1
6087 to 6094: 9.14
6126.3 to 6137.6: 10.84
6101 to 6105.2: 8.535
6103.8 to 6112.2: 8.804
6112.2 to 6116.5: 9.346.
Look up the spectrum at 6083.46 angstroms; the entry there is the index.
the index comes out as 7.781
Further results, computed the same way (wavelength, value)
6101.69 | 7.534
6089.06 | 7.12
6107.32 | 8.199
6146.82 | 9.894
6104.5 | 8.535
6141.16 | 9.806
